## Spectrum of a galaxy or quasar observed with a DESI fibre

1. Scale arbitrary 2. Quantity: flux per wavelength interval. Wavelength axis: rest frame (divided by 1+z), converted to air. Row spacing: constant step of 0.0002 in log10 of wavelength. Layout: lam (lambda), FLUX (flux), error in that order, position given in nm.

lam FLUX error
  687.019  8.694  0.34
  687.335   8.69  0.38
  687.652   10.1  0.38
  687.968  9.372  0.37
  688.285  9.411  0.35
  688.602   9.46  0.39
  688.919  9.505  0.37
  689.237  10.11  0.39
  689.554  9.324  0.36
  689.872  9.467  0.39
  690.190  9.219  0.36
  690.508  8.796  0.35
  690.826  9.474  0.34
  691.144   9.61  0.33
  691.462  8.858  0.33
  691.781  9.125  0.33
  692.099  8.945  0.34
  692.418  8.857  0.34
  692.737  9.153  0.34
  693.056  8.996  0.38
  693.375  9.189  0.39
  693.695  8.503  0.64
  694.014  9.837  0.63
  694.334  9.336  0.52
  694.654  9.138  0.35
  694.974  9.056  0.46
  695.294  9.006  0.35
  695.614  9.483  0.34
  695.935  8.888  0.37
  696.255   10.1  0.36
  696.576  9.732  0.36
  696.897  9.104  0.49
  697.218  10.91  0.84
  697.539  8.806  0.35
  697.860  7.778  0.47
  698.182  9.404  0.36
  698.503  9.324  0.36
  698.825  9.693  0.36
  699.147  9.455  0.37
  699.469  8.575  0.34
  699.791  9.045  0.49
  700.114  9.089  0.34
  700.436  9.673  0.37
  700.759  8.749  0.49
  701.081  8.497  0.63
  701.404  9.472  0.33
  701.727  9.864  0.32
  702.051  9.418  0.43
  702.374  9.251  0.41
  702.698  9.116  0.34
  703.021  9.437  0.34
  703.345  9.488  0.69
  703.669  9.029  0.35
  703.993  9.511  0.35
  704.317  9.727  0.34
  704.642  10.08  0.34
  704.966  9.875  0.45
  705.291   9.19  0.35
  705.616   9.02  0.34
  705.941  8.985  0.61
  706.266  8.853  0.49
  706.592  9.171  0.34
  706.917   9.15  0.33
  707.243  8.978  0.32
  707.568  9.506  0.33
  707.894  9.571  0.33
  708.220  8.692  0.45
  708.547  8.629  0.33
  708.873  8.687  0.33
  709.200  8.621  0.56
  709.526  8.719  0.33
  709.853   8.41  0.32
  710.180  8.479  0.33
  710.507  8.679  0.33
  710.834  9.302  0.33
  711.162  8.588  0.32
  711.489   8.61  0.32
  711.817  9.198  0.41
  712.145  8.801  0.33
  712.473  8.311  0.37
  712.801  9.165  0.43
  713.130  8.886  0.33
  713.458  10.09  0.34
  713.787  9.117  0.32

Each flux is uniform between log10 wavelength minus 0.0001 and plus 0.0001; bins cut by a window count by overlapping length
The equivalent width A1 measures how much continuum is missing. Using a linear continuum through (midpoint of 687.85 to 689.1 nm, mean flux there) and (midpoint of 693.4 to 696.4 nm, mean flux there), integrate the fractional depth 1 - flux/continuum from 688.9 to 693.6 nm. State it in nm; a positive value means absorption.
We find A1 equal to 0.07 nm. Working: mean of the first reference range 9.45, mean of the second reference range 9.25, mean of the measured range 9.22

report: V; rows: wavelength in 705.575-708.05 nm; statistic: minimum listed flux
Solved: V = 8.853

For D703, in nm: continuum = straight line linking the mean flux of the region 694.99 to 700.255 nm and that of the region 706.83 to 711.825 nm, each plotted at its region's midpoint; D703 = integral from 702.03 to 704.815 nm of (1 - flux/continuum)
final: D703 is -0.12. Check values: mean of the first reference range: 9.27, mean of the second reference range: 8.85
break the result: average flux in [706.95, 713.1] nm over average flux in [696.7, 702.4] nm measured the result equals 0.96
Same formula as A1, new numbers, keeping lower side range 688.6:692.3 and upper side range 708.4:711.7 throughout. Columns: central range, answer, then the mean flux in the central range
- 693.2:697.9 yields -0.08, 9.29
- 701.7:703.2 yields -0.08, 9.38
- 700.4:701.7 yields -0.02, 9.12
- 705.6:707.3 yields -0.04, 9.03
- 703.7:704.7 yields -0.09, 9.64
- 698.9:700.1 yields -0.01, 9.08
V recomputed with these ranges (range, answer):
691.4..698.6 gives 7.778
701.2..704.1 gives 9.029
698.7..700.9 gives 8.575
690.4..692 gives 8.796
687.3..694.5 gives 8.503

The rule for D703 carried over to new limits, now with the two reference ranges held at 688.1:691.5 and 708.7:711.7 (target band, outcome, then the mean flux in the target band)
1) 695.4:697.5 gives -0.11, 9.63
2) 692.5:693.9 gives 0.05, 8.98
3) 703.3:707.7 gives -0.23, 9.32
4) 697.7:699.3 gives -0.01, 9.13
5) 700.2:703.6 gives -0.12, 9.29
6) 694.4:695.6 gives 0.01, 9.14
